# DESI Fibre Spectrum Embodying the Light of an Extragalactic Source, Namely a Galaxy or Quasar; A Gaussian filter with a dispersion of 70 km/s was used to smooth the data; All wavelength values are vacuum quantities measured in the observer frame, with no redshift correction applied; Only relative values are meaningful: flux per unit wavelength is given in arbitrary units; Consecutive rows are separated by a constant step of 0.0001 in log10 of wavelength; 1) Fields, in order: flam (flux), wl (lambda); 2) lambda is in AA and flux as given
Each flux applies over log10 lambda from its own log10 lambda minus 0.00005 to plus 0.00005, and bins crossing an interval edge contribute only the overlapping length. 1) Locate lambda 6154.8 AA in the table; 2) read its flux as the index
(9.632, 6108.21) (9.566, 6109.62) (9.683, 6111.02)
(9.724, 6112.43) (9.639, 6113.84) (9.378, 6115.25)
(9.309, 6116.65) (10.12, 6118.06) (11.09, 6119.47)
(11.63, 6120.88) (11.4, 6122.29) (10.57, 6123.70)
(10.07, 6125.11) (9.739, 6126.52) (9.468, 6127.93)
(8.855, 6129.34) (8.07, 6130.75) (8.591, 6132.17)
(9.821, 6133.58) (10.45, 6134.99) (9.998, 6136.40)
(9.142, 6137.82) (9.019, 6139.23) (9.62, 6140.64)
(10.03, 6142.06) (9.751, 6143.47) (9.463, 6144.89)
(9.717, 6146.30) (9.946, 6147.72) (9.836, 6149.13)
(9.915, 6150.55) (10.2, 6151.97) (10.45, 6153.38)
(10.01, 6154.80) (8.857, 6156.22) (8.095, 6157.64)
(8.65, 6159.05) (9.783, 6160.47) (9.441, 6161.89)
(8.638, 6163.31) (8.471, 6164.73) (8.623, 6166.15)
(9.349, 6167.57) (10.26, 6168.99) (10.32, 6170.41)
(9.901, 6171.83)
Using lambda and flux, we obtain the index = 10.01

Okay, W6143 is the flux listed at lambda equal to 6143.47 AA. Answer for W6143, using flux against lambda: 9.751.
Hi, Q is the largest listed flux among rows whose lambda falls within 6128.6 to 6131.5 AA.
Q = 8.855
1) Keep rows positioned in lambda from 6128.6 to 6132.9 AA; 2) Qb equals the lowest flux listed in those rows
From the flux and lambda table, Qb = 8.07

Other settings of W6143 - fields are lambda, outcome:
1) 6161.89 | 9.441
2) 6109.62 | 9.566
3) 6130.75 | 8.07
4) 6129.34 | 8.855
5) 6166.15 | 8.623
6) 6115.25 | 9.378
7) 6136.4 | 9.998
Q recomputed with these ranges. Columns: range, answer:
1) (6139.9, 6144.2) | 10.03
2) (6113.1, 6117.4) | 9.639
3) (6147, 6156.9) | 10.45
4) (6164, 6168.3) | 9.349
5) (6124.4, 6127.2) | 10.07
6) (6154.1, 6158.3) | 10.01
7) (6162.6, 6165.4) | 8.638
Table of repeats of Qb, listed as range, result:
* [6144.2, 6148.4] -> 9.463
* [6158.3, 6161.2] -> 8.65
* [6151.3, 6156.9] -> 8.857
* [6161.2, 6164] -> 8.638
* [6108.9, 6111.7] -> 9.566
